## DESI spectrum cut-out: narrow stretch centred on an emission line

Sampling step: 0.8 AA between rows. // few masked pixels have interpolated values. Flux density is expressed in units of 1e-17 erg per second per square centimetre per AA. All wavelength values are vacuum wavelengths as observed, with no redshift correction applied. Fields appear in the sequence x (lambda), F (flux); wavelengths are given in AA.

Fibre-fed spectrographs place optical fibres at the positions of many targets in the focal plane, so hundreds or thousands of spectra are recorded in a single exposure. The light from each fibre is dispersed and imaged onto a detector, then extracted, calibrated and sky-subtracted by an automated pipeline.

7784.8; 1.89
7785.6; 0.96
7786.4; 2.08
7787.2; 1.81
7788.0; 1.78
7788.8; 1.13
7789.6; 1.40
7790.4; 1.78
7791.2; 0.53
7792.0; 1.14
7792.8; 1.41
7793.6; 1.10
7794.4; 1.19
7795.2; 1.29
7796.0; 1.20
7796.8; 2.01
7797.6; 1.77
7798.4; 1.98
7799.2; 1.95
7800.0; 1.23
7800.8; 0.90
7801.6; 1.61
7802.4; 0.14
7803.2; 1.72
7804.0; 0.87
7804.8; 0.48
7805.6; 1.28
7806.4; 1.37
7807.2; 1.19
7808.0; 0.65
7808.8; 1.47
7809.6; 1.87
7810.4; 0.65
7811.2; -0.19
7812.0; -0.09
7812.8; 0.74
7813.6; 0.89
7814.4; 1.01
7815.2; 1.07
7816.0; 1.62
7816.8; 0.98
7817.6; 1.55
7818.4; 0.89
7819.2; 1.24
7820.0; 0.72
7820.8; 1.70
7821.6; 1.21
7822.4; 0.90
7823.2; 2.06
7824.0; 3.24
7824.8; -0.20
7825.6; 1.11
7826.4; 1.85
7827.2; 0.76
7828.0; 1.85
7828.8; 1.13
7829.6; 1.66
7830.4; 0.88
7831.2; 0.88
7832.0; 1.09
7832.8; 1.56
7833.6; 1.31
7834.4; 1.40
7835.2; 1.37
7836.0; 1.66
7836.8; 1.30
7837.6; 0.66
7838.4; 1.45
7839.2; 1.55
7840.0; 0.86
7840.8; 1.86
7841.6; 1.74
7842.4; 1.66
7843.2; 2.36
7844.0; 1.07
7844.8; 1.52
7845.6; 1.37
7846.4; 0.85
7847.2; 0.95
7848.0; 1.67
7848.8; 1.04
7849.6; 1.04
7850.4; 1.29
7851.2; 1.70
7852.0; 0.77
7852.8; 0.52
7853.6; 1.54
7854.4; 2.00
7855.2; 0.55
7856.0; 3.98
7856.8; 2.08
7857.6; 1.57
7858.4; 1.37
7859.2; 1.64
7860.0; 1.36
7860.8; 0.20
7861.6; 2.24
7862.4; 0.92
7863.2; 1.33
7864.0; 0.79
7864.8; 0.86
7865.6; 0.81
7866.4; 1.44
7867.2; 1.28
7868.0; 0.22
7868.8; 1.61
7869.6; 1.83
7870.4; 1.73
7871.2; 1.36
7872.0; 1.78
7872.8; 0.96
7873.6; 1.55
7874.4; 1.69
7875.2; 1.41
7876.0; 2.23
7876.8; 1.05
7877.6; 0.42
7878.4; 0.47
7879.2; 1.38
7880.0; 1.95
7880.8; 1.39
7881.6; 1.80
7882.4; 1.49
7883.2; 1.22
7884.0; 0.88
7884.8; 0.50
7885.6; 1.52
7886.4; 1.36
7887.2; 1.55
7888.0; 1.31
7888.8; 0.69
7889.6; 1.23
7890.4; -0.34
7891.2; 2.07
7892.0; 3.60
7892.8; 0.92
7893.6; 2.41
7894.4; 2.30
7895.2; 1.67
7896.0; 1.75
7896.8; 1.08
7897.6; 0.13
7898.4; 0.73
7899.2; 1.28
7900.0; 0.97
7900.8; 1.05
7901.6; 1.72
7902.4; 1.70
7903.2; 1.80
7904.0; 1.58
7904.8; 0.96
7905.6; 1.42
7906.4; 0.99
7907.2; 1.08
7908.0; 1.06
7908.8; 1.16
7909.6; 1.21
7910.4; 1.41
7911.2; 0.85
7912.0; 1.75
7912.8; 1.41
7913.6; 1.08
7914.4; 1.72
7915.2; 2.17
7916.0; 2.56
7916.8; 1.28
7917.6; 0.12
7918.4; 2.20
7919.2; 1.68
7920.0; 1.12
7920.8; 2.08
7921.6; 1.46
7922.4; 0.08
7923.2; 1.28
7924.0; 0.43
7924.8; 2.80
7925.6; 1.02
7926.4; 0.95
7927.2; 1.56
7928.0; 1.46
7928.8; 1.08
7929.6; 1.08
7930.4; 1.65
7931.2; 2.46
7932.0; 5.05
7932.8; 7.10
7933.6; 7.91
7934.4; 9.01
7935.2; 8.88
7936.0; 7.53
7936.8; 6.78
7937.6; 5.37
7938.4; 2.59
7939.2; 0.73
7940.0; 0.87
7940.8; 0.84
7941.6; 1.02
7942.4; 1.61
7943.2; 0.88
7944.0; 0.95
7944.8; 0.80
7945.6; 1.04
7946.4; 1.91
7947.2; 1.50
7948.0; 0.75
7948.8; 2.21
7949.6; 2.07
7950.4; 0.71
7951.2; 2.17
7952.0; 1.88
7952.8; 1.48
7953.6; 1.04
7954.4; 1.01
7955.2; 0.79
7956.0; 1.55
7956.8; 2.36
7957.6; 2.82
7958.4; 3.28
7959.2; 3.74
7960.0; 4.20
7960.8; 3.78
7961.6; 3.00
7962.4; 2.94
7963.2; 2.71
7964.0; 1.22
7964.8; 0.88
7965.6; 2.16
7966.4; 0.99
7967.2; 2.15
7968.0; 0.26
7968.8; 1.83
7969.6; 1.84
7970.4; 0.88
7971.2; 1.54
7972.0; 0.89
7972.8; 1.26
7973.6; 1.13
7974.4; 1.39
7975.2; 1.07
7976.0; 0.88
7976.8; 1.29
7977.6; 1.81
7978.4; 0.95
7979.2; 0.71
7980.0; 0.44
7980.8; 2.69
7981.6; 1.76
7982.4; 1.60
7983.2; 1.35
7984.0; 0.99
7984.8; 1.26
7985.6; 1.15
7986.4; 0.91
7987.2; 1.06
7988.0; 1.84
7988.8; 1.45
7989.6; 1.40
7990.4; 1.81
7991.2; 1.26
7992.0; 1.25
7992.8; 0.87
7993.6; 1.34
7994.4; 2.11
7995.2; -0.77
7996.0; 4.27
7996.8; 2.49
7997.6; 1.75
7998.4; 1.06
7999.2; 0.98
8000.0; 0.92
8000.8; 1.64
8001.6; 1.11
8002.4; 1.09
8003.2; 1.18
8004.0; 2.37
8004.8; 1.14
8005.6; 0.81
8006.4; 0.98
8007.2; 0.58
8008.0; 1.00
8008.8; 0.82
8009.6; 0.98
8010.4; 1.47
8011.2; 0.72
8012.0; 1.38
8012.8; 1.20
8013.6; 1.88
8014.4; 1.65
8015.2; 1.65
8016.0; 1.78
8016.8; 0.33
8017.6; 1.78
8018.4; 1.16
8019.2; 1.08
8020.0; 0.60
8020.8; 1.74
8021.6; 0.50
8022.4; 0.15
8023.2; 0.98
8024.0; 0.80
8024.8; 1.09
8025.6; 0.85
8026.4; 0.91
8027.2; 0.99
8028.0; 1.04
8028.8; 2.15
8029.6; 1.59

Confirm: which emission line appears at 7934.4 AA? H-alpha 6563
